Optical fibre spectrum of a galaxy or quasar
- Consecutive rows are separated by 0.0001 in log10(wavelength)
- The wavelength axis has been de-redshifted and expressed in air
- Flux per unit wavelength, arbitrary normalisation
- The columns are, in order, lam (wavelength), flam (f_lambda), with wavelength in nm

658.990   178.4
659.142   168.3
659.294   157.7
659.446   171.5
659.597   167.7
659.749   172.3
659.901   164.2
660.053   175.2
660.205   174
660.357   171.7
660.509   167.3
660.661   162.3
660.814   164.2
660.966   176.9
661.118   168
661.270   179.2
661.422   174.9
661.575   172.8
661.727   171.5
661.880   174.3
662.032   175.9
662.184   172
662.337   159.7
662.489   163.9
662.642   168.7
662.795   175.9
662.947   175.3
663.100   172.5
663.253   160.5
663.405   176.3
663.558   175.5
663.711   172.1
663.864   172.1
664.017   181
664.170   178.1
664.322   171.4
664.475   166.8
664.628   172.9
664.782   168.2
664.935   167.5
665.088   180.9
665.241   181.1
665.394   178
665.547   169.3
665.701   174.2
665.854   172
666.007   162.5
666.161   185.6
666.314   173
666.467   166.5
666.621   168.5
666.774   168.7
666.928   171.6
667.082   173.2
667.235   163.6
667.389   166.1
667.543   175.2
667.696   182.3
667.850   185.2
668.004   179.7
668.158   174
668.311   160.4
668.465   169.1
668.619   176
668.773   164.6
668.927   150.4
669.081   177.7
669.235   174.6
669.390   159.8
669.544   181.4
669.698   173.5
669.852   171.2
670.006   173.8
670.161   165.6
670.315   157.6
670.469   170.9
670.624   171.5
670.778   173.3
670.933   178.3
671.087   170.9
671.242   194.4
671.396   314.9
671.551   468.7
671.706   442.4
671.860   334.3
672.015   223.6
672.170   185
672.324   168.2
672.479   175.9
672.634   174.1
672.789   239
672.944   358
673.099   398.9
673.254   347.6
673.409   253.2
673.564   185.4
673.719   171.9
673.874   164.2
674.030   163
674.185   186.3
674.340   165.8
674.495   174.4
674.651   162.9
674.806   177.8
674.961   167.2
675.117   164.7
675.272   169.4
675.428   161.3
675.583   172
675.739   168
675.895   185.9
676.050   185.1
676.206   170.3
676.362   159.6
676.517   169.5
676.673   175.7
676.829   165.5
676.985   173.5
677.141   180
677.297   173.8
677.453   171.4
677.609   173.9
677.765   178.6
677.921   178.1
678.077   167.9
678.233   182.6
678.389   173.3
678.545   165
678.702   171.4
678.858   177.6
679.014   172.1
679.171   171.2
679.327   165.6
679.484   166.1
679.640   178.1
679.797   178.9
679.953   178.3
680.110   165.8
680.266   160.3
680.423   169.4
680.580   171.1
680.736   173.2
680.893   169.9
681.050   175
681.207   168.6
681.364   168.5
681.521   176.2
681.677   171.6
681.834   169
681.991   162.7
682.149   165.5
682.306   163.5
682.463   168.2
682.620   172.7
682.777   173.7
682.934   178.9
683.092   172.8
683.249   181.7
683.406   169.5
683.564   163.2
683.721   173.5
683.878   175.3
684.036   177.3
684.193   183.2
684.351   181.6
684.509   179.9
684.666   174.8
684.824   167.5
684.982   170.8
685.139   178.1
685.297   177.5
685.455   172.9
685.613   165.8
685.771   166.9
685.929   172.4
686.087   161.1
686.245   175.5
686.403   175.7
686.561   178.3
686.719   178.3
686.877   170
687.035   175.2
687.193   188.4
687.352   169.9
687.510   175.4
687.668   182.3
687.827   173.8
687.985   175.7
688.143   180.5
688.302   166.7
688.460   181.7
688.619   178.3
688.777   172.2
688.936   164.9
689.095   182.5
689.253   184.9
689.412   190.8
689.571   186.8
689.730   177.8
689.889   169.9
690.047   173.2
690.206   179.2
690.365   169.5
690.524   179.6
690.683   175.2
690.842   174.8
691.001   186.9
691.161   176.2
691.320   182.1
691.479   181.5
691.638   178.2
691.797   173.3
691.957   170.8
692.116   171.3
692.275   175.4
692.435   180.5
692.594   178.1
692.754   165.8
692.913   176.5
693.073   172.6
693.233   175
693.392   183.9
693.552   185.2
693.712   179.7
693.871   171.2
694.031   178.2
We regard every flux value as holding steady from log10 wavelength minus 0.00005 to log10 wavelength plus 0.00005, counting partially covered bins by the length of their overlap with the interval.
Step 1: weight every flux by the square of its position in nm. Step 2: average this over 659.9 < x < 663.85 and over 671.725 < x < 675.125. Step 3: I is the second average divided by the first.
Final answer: 1.3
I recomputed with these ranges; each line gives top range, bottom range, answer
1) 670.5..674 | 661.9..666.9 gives 1.47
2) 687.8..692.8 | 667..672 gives 0.94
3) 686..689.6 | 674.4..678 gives 1.06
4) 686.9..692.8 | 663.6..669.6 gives 1.10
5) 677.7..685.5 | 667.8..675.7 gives 0.87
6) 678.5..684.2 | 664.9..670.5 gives 1.04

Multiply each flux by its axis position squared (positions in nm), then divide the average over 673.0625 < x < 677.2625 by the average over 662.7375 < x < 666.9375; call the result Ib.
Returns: 1.12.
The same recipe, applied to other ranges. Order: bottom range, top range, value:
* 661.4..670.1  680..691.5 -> 1.08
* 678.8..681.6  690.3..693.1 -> 1.06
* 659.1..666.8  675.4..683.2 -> 1.05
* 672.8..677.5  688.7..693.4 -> 0.95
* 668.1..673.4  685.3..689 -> 0.83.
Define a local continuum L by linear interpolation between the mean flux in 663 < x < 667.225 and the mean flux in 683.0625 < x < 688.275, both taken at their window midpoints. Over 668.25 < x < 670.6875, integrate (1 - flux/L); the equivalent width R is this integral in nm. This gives 0.06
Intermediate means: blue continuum 172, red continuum 175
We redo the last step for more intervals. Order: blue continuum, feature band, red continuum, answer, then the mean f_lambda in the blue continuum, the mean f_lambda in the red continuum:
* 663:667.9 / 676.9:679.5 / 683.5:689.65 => 0.02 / 173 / 176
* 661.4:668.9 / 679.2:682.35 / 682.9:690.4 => 0.08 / 172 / 175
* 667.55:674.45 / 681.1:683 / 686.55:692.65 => 0.20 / 210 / 177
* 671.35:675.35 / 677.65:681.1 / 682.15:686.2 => 0.48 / 235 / 173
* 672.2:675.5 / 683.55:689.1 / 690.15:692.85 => 0.31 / 206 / 176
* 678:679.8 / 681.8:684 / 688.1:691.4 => 0.04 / 172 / 178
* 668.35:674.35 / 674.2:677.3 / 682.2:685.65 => 0.45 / 215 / 174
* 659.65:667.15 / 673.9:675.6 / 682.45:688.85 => 0.04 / 172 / 175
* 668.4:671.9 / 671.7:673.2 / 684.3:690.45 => -0.44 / 208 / 176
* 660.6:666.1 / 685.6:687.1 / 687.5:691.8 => 0.04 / 172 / 178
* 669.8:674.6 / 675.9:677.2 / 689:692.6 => 0.25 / 226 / 178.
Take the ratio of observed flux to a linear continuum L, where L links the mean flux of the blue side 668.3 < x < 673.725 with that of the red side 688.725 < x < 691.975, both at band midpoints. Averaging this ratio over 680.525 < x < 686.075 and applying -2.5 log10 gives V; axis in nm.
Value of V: 0.12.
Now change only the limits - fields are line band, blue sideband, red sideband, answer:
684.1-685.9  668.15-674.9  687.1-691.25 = 0.066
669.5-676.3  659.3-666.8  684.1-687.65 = -0.213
